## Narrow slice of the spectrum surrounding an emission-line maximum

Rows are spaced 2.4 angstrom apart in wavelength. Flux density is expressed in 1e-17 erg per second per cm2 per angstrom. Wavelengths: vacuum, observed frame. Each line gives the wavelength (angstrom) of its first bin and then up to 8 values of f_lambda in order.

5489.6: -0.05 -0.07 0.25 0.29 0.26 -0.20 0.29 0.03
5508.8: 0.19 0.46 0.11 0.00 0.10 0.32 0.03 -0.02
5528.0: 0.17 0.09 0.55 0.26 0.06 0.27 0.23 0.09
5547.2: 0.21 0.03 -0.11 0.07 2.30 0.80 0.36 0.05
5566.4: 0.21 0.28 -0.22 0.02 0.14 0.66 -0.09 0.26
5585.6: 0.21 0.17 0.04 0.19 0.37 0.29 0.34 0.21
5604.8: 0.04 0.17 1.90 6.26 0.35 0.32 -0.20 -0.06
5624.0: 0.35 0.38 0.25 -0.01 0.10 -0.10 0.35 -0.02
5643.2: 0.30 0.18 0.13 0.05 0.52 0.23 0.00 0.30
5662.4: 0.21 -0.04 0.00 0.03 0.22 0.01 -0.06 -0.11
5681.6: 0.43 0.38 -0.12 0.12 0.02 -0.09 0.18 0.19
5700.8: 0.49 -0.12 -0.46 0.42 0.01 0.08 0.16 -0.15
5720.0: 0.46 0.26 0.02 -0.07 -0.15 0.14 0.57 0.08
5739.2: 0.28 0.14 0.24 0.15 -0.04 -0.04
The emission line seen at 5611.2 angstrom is [O III] 5007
